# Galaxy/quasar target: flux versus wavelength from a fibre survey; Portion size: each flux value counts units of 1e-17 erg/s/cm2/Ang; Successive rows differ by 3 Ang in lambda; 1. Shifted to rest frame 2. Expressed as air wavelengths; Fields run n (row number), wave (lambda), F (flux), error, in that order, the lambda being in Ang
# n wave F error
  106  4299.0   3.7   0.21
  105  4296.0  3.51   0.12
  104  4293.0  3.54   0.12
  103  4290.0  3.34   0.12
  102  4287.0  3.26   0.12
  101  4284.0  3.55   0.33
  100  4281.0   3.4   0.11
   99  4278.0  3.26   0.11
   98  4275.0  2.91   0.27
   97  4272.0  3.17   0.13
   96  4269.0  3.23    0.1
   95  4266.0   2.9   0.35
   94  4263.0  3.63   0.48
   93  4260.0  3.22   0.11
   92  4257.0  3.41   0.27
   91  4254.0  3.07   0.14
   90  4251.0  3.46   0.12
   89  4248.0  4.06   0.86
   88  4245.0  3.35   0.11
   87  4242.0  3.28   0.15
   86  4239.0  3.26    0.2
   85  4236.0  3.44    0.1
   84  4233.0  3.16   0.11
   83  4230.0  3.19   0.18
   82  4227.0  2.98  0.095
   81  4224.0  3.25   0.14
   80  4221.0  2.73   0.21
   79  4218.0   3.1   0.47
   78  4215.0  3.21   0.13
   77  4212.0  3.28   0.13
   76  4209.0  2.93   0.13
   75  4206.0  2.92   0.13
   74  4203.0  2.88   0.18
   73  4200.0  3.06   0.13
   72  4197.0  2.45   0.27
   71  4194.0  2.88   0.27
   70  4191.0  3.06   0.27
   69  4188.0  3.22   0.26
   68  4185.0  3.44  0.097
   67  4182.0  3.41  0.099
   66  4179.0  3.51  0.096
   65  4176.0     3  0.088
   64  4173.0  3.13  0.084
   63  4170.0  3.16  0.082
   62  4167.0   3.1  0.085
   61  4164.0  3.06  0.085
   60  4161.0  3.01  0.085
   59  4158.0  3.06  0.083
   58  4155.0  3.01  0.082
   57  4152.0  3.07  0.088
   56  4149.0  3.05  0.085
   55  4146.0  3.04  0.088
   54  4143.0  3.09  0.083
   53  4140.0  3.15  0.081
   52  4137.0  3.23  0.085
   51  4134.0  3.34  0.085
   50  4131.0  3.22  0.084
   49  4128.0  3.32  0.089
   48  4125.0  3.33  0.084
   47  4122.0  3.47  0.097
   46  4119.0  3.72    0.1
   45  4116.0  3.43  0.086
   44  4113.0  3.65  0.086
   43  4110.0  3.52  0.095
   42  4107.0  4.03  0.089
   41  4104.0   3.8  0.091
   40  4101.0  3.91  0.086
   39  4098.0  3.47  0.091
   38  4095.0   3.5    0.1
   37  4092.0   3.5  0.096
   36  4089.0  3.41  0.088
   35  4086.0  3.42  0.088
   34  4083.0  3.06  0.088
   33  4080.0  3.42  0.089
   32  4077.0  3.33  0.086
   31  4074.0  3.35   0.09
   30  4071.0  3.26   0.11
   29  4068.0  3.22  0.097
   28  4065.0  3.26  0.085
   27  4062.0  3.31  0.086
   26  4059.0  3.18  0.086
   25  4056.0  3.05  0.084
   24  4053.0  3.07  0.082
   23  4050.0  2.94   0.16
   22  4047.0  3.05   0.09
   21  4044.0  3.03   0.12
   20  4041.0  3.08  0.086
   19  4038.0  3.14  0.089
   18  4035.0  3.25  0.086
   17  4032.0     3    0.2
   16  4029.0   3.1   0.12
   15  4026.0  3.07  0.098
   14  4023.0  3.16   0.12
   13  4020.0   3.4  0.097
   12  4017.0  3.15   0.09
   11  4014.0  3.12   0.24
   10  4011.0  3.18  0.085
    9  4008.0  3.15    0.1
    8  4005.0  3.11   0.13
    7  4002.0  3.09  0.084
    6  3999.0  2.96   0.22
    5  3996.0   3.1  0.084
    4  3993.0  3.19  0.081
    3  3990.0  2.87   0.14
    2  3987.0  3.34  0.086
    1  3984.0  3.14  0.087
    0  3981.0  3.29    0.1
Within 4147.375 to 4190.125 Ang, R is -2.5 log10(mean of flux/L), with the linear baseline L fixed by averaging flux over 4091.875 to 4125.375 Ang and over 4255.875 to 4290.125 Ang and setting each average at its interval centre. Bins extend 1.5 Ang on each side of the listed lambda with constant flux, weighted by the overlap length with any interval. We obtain 0.11 mag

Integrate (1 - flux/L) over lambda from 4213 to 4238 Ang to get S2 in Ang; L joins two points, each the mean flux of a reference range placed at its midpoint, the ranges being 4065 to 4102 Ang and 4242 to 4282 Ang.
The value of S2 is 1.42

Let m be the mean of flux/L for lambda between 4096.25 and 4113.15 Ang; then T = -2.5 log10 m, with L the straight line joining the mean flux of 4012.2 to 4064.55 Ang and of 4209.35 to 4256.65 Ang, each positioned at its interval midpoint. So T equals -0.18 mag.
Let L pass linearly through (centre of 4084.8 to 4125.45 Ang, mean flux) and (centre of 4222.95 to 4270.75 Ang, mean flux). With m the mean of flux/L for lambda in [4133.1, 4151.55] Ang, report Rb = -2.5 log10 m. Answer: 0.12 mag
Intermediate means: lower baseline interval 3.59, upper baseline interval 3.31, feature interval 3.14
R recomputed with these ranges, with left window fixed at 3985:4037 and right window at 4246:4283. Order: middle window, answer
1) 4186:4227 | 0.09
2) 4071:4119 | -0.11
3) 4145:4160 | 0.07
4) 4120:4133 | -0.04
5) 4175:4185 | -0.03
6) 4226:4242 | 0.02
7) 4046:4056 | 0.05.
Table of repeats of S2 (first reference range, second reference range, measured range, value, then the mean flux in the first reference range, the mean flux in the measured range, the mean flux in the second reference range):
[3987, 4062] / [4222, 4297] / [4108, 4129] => -2.1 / 3.11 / 3.51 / 3.31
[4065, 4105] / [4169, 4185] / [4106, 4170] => 1.2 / 3.42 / 3.27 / 3.26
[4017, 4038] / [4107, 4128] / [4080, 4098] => 0.2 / 3.16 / 3.39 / 3.54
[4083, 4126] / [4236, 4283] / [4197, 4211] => 2.1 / 3.57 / 2.91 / 3.31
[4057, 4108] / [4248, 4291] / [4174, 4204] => 2.3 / 3.43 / 3.1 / 3.3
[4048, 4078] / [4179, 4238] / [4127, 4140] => -0.5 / 3.19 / 3.26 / 3.1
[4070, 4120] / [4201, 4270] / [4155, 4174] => 1.6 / 3.52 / 3.08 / 3.21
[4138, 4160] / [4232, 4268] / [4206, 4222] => 1.0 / 3.07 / 3.05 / 3.35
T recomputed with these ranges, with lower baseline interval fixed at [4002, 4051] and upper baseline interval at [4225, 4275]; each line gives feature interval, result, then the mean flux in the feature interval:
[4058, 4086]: -0.040 mag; 3.28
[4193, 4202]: 0.163 mag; 2.8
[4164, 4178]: 0.042 mag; 3.11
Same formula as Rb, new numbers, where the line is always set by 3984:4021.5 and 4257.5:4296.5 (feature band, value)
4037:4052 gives 0.04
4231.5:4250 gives -0.05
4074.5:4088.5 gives -0.04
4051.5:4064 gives 0.00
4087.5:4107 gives -0.14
